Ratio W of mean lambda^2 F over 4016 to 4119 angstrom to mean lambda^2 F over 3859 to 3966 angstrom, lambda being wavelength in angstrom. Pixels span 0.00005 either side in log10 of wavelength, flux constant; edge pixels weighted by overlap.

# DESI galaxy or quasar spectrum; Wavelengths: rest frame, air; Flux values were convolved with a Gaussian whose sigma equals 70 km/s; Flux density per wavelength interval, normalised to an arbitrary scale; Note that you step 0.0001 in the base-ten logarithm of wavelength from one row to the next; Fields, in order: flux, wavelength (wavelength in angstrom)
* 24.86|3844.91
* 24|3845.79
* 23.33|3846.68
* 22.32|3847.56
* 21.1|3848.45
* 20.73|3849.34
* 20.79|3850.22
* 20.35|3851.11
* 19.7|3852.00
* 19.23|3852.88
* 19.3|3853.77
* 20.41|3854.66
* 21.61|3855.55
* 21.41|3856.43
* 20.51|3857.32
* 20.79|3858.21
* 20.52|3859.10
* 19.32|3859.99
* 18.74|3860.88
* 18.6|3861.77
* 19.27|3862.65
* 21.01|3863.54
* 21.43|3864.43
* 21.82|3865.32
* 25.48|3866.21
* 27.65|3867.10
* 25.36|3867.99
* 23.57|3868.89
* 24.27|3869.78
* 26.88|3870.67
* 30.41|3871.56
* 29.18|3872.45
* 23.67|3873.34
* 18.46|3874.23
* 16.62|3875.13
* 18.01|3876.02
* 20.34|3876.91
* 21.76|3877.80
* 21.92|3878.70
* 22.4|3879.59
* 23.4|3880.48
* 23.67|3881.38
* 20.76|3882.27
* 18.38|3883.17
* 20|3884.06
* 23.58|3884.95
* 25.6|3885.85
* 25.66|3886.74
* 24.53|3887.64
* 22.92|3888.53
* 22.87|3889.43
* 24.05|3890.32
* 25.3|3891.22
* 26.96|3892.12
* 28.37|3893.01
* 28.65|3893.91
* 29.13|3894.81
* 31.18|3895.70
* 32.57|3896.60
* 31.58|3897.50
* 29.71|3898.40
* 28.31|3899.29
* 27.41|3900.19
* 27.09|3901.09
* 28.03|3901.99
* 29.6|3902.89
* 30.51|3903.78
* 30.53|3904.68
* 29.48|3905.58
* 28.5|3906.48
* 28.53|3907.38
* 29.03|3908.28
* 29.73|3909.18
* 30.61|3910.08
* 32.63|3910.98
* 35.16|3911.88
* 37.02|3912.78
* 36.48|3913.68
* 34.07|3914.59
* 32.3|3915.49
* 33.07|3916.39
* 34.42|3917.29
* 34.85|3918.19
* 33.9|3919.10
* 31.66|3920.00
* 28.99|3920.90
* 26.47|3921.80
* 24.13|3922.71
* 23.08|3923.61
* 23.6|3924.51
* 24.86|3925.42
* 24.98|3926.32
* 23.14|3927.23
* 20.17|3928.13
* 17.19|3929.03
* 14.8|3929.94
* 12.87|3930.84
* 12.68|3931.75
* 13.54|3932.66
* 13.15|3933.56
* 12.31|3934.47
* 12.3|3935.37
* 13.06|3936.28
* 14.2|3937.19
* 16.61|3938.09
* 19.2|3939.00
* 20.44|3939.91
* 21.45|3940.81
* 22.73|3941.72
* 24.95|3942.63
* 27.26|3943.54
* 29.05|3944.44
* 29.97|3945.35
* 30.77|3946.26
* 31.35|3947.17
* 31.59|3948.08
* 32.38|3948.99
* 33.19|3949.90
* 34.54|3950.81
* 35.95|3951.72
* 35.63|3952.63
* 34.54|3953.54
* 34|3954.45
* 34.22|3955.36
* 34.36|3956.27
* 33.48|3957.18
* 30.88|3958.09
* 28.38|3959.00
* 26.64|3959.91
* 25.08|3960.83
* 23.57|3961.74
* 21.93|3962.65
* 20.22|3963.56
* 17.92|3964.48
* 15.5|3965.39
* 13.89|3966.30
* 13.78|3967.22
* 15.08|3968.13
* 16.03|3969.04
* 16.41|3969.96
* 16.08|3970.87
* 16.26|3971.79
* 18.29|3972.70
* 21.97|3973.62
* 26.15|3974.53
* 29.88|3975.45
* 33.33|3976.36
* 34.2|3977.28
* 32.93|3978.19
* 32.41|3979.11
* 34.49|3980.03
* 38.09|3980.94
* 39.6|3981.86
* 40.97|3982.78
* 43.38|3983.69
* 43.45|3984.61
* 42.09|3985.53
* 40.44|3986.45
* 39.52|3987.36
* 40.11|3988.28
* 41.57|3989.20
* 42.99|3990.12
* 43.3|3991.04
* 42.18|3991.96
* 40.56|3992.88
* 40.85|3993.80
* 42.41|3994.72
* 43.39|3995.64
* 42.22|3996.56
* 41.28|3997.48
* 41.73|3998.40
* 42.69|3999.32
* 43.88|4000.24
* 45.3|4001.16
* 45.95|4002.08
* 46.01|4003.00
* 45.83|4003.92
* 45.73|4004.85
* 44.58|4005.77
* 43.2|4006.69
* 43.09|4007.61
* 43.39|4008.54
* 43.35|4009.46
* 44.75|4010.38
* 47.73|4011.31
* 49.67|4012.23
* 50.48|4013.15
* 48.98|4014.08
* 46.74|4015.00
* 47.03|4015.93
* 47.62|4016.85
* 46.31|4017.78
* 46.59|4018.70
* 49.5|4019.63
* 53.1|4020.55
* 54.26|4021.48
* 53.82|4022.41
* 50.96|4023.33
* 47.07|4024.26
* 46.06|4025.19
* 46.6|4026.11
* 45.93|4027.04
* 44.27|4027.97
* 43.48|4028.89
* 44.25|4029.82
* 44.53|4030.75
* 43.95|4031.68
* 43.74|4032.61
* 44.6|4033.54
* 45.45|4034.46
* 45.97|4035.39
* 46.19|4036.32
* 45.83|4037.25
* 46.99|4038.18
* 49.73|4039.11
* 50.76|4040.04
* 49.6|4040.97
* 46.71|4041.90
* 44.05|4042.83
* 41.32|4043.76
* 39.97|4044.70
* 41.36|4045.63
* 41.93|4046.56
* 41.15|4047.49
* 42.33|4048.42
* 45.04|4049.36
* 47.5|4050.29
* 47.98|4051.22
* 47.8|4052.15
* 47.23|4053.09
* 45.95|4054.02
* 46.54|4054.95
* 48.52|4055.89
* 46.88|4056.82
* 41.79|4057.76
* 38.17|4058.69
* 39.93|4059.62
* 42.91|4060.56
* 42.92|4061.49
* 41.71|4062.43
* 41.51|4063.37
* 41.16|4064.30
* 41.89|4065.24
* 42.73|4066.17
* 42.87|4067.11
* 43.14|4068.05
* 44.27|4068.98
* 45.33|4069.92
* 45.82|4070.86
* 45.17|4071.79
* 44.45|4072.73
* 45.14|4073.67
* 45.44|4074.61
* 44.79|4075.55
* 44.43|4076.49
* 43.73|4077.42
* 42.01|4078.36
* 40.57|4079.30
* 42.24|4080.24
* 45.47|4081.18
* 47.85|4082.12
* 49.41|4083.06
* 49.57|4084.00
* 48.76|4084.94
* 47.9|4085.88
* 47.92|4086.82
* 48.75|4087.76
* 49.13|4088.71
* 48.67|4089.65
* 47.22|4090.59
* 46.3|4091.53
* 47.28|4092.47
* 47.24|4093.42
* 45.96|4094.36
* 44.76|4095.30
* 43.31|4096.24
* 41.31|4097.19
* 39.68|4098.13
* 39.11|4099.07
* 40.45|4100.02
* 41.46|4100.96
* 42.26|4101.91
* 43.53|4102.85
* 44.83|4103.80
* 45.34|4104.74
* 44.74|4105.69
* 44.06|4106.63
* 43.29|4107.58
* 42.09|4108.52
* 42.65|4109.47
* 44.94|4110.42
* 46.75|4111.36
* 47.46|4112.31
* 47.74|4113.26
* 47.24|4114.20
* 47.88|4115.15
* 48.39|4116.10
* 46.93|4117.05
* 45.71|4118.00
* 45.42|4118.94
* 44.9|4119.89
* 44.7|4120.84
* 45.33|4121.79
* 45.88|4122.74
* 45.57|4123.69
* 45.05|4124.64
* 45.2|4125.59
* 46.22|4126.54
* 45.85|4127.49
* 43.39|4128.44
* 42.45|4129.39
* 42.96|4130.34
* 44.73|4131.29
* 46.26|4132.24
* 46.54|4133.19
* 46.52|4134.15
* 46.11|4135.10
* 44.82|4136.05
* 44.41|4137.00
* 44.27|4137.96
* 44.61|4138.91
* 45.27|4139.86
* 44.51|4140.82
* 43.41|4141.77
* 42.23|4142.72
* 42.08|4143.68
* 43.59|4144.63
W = 1.91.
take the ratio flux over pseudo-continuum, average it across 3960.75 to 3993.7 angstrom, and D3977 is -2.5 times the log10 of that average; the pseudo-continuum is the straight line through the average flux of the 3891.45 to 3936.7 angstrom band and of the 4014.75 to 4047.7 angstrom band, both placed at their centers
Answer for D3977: 0.25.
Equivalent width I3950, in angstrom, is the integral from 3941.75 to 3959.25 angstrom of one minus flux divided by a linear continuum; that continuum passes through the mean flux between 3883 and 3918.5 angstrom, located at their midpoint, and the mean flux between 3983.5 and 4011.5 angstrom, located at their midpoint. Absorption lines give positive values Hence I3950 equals 2.2 angstrom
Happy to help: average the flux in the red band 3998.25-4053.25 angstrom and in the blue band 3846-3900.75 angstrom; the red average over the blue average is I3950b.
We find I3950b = 1.97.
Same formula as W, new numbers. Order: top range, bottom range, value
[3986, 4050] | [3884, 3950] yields 1.82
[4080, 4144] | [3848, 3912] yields 2.07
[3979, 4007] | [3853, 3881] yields 2.04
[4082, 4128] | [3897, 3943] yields 1.97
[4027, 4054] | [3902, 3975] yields 1.88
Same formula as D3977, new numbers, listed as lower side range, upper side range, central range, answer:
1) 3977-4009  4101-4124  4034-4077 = -0.03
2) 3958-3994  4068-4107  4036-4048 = -0.16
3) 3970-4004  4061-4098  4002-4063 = -0.12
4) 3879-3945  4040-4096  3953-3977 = 0.31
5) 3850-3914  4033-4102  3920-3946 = 0.43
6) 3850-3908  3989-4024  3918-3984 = 0.39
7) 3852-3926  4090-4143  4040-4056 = -0.16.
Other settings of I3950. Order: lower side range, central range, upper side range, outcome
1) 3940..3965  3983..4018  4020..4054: -4.8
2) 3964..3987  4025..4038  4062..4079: -2.8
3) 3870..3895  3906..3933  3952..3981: -2.9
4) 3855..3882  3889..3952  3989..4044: 7.3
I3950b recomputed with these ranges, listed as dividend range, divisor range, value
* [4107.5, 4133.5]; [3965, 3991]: 1.50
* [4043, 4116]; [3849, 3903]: 1.89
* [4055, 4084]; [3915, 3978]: 1.79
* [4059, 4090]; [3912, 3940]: 1.91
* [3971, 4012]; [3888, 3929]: 1.36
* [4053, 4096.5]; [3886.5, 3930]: 1.58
